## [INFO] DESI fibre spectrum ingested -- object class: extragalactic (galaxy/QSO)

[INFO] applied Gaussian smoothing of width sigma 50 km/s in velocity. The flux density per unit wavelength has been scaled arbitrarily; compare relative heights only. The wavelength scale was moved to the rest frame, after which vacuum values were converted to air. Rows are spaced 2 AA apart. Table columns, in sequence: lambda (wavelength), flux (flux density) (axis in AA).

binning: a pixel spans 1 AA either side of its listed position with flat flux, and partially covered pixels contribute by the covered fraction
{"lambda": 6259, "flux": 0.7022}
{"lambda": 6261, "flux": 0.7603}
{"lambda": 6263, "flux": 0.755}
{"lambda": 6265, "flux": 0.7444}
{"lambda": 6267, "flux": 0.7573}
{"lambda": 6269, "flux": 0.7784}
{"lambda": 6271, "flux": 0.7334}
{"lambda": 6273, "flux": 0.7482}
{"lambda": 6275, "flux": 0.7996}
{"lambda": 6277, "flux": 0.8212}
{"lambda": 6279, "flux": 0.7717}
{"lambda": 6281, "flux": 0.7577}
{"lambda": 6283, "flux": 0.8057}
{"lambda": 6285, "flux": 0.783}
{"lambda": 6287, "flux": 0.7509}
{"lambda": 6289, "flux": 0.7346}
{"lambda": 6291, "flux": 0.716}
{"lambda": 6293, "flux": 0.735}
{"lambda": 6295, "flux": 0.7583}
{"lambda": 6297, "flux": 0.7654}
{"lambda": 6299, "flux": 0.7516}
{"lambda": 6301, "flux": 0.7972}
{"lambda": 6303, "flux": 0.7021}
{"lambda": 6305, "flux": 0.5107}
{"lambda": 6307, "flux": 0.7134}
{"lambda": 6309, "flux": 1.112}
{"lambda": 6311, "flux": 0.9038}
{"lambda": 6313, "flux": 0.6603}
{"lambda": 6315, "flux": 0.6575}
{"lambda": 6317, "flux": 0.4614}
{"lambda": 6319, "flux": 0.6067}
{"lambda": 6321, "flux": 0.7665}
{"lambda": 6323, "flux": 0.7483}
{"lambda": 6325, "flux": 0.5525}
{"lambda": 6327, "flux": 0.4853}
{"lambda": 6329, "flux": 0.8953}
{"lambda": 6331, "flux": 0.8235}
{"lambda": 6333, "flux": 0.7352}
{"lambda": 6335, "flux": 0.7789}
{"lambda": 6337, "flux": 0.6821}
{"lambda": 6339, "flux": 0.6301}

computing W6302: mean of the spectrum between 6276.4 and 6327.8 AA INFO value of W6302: 0.724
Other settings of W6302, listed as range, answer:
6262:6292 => 0.764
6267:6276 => 0.764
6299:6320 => 0.714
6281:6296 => 0.755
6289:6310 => 0.755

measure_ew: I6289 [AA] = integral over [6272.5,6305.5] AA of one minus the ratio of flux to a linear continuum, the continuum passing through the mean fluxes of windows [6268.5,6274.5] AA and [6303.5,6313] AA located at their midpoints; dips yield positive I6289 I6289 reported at 0.8 AA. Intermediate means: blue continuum 0.755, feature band 0.751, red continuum 0.789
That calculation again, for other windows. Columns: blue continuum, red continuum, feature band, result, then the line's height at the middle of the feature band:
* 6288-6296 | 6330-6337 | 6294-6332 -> 1.6 AA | 0.751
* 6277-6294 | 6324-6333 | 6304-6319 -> 0.2 AA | 0.72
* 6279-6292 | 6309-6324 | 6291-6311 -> -0.8 AA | 0.737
